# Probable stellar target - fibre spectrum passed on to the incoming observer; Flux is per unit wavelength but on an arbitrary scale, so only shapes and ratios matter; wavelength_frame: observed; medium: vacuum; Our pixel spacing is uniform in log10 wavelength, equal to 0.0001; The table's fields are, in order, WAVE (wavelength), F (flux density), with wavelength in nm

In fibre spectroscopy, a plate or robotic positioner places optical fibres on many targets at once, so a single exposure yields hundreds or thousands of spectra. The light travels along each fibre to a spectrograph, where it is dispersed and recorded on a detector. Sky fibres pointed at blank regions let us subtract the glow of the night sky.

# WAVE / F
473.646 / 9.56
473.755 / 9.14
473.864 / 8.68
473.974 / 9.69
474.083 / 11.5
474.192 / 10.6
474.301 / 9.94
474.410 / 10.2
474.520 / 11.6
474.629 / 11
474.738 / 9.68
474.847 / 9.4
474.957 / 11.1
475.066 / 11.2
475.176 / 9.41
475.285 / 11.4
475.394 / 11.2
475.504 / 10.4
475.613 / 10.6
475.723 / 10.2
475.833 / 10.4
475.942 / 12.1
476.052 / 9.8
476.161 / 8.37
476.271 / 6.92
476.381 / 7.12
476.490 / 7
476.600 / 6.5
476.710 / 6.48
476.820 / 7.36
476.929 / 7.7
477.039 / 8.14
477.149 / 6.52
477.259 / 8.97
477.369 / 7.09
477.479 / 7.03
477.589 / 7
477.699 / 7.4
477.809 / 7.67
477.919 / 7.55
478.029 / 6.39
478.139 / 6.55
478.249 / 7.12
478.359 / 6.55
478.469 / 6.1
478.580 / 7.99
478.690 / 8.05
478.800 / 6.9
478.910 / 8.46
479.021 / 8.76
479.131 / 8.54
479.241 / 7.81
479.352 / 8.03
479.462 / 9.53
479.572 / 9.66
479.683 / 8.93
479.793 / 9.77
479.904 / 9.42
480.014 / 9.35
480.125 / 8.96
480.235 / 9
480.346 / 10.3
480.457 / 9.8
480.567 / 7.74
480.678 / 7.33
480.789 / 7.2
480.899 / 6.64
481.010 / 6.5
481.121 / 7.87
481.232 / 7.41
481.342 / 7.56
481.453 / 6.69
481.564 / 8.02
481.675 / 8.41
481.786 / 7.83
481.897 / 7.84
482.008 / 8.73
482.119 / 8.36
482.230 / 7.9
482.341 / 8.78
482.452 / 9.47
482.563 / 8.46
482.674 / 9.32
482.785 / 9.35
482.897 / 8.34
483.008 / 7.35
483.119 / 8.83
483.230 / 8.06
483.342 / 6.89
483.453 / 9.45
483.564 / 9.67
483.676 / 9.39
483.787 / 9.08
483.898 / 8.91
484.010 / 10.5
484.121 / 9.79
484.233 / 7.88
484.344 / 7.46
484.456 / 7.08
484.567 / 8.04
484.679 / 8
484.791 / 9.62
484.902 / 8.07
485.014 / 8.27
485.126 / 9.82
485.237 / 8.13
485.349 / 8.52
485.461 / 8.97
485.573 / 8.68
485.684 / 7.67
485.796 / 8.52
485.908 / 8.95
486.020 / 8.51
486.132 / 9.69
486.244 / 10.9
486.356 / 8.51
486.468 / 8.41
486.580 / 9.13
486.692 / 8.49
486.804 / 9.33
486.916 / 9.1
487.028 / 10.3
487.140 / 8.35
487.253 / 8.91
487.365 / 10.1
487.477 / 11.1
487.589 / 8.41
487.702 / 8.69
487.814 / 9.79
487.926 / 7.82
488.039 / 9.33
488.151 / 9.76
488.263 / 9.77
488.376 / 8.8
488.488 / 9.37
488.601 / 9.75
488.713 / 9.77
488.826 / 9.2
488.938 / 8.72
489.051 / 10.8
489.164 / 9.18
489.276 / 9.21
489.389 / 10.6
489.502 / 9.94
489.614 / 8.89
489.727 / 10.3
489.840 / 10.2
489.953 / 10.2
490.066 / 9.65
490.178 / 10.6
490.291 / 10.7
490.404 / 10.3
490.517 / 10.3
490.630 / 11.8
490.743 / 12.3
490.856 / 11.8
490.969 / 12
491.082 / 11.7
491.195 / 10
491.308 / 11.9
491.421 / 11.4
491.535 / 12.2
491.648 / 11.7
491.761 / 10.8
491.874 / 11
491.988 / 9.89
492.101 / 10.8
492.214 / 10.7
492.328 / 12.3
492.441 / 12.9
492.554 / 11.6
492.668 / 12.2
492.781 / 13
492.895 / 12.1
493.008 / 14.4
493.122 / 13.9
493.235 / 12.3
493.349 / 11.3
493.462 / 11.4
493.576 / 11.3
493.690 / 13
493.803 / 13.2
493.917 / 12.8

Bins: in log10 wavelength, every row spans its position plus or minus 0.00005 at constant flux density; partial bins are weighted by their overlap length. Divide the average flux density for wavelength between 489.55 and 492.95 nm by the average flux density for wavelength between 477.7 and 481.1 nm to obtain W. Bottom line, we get 1.4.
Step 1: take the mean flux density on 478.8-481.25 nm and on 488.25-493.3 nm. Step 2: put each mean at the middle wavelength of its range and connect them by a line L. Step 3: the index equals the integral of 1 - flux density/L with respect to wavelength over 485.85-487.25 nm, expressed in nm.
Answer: 0.12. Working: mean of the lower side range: 8.48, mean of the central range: 9.13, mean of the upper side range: 10.9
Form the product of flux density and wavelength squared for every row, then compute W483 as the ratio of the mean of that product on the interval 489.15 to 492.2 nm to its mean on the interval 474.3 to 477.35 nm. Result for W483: 1.2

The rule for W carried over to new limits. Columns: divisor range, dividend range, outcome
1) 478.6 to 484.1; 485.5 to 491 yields 1.14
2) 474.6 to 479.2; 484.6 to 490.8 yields 1.12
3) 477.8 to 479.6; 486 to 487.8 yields 1.20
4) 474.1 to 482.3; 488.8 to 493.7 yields 1.31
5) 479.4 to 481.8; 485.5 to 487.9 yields 1.09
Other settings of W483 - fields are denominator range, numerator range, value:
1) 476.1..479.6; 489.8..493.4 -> 1.62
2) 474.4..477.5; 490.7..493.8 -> 1.39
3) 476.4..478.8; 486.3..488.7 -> 1.33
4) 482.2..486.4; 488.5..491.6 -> 1.23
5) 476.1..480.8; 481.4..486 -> 1.10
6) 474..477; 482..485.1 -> 0.93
